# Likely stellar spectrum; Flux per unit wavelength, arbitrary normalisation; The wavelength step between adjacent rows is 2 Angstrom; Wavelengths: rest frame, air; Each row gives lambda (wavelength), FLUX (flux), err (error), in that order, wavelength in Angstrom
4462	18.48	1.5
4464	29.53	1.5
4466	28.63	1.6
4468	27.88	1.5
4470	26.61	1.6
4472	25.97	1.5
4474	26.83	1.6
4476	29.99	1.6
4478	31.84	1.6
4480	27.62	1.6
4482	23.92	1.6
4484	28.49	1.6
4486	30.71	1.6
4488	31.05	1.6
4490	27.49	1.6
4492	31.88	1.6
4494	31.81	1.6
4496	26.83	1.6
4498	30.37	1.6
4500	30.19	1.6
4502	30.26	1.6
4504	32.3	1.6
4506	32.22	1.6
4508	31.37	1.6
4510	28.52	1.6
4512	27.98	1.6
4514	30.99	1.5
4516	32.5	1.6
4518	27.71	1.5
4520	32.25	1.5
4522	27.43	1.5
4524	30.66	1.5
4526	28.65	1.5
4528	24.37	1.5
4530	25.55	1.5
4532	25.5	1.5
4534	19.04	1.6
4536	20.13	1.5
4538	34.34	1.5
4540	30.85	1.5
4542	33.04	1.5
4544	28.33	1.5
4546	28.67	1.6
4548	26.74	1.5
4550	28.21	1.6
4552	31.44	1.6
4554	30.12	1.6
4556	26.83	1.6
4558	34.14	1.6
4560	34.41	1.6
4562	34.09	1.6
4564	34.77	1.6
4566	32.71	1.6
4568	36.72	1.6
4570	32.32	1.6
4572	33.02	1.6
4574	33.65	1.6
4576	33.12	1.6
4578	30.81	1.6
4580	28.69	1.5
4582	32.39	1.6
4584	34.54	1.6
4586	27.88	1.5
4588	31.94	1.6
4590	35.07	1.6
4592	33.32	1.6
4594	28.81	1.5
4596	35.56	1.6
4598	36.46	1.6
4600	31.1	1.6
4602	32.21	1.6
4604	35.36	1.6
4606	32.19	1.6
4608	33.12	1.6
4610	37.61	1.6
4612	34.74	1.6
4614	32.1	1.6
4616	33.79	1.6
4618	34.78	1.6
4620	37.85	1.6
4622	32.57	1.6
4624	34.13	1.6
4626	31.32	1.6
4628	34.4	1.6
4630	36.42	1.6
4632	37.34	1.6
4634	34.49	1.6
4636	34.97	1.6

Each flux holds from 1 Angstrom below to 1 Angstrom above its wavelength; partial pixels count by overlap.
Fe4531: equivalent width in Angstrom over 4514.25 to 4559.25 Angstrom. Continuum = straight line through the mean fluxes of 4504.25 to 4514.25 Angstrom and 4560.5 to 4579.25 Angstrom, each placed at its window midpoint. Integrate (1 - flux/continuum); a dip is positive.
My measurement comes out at 4.50 Angstrom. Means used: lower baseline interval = 30.3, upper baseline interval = 33.4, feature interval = 28.6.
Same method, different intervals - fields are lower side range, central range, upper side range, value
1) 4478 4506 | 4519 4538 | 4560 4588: 2.8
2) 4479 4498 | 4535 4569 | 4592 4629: 0.6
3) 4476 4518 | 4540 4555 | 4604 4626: 1.0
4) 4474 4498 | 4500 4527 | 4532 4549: -1.8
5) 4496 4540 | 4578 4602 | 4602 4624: 0.5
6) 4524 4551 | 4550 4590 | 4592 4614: -2.4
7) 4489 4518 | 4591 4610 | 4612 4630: 0.0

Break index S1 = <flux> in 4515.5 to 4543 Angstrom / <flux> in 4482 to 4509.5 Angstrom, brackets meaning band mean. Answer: 0.93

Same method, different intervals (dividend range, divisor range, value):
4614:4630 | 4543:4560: 1.15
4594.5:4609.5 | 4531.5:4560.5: 1.17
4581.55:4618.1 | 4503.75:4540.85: 1.17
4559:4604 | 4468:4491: 1.17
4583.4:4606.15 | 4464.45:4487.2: 1.17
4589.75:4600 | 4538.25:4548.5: 1.12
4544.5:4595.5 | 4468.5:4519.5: 1.08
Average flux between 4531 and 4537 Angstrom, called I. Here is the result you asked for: 21.6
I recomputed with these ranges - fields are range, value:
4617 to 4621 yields 36.3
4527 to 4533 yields 25.1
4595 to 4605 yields 34.1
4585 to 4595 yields 31.4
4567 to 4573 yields 34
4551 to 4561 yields 31.4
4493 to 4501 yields 29.8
